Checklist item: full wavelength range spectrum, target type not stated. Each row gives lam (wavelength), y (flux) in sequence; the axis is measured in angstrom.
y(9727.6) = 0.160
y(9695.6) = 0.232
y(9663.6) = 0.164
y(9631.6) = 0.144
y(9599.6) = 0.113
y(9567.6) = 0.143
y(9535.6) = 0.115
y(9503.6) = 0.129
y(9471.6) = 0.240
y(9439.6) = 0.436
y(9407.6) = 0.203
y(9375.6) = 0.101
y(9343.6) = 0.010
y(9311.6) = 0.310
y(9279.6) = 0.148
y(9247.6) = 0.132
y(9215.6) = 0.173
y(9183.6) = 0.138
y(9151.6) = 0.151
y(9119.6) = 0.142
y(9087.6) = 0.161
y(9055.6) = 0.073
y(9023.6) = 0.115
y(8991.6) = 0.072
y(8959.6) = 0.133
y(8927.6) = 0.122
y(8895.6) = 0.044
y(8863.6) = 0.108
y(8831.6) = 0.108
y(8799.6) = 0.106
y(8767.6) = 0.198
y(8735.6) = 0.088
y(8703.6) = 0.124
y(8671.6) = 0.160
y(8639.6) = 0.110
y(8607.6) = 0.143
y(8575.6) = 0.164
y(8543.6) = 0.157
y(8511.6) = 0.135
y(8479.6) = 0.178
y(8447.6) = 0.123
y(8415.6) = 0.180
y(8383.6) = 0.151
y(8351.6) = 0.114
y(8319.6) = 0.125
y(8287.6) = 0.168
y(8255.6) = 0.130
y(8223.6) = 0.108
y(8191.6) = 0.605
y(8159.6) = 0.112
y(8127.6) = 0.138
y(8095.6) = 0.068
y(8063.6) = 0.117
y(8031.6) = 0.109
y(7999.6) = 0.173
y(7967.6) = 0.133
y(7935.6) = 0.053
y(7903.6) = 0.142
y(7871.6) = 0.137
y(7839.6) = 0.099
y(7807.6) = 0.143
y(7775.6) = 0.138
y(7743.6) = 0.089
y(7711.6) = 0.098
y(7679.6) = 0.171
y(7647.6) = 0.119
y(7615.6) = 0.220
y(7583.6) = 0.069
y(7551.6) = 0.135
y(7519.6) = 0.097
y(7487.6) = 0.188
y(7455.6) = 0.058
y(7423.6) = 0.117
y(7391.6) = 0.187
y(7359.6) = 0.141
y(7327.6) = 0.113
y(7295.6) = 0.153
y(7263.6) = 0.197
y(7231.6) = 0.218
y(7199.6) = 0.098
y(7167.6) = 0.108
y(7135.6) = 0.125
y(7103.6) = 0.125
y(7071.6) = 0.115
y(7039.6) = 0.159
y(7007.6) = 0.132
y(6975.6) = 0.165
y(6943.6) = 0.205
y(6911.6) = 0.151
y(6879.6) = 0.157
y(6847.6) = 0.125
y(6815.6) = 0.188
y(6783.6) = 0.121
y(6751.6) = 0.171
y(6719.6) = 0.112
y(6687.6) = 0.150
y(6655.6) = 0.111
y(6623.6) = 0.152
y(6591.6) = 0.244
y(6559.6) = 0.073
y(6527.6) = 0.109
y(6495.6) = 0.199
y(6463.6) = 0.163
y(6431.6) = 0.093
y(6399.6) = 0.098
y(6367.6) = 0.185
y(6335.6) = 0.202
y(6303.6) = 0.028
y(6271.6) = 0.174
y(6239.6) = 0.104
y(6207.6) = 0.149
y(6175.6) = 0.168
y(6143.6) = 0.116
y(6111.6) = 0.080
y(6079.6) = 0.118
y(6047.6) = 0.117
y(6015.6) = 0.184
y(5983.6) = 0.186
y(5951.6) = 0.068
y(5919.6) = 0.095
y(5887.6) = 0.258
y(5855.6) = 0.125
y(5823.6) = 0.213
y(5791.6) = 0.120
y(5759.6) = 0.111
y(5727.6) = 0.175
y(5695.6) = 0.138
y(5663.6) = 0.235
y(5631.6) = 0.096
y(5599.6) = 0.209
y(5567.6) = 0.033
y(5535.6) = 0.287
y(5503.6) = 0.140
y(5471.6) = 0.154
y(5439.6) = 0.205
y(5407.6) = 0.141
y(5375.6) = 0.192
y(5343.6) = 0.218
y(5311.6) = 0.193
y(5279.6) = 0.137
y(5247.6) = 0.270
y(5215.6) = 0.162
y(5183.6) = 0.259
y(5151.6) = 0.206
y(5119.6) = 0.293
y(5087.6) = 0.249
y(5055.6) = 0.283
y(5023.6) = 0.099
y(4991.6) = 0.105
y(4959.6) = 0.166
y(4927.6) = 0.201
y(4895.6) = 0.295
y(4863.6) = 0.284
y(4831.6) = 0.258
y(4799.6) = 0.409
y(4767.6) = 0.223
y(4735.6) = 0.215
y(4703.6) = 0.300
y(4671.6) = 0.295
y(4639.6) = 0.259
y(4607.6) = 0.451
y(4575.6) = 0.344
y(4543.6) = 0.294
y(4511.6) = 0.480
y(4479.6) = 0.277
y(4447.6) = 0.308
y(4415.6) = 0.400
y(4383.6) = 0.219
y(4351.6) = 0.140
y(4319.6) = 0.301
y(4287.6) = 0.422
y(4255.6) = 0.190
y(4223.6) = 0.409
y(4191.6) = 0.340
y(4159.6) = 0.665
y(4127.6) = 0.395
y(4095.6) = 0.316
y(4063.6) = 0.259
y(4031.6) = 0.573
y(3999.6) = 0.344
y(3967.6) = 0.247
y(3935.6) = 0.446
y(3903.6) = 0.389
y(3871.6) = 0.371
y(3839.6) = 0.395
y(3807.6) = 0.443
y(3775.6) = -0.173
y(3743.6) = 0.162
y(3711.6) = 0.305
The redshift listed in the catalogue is 1.20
